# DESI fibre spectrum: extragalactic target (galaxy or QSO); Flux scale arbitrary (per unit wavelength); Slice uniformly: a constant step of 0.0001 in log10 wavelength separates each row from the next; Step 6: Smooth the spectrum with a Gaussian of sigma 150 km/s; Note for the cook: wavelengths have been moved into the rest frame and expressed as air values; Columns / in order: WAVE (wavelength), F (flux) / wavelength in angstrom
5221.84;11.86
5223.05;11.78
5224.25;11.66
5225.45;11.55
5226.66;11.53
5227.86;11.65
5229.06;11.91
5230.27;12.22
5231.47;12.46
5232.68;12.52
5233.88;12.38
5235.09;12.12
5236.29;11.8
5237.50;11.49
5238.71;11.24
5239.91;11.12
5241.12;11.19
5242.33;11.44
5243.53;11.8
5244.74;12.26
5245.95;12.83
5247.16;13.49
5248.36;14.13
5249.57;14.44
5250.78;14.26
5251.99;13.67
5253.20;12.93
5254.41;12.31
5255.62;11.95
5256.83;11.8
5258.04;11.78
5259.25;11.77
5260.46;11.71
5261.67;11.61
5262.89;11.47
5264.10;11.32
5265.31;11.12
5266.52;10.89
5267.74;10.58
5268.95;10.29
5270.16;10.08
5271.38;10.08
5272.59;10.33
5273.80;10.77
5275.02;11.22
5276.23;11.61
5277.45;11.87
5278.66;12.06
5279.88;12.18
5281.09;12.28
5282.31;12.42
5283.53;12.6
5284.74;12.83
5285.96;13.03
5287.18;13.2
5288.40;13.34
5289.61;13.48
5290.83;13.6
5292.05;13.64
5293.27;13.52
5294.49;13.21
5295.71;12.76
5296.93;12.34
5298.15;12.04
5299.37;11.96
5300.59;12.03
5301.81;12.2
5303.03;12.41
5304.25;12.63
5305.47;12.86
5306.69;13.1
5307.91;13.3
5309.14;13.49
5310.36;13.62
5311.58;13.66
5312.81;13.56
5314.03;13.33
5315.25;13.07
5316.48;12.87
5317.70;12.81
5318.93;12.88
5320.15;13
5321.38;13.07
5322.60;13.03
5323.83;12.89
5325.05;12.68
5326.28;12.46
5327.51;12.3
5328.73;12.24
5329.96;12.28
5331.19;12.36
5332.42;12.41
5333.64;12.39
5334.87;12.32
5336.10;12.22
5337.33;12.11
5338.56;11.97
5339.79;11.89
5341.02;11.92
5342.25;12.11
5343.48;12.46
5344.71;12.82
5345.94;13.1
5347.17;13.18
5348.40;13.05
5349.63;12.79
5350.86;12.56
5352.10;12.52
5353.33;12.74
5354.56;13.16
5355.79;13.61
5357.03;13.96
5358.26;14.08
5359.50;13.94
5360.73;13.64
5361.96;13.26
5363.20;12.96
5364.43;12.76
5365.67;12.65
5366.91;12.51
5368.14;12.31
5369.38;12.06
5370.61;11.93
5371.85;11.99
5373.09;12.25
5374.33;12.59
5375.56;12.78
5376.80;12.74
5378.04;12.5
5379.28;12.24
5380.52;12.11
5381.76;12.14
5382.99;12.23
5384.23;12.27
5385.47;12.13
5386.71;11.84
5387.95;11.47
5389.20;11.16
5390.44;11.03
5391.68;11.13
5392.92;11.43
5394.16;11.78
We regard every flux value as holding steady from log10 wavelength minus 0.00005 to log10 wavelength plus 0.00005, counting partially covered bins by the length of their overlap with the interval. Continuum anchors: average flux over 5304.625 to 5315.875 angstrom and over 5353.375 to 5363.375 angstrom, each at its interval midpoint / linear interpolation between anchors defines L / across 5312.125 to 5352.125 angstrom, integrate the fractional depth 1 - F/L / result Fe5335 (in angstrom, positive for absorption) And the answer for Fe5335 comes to 2.37 angstrom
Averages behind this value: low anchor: 13.3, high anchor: 13.6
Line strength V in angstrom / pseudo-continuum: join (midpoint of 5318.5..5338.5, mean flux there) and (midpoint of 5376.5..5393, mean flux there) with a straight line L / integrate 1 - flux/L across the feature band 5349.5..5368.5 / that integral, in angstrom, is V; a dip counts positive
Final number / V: -1.5 angstrom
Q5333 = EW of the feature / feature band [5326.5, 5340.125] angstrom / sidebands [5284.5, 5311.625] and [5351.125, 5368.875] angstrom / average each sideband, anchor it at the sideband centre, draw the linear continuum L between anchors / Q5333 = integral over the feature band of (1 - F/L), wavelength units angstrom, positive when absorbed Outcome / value 0.8 angstrom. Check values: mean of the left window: 13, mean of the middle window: 12.2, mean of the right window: 13.1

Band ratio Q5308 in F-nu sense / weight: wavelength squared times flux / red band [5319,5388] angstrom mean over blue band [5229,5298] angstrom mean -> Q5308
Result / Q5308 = 1.07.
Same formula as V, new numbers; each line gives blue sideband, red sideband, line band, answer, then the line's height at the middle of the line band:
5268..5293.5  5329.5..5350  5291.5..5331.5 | -1.88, 12.3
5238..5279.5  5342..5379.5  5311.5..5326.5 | -0.73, 12.4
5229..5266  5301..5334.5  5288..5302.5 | -0.22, 12.6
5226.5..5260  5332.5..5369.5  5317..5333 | 0.02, 12.7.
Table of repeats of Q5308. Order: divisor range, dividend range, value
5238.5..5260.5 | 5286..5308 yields 1.05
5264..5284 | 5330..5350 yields 1.13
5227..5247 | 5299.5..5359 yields 1.11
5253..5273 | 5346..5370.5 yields 1.20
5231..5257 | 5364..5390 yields 1.03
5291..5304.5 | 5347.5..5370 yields 1.05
